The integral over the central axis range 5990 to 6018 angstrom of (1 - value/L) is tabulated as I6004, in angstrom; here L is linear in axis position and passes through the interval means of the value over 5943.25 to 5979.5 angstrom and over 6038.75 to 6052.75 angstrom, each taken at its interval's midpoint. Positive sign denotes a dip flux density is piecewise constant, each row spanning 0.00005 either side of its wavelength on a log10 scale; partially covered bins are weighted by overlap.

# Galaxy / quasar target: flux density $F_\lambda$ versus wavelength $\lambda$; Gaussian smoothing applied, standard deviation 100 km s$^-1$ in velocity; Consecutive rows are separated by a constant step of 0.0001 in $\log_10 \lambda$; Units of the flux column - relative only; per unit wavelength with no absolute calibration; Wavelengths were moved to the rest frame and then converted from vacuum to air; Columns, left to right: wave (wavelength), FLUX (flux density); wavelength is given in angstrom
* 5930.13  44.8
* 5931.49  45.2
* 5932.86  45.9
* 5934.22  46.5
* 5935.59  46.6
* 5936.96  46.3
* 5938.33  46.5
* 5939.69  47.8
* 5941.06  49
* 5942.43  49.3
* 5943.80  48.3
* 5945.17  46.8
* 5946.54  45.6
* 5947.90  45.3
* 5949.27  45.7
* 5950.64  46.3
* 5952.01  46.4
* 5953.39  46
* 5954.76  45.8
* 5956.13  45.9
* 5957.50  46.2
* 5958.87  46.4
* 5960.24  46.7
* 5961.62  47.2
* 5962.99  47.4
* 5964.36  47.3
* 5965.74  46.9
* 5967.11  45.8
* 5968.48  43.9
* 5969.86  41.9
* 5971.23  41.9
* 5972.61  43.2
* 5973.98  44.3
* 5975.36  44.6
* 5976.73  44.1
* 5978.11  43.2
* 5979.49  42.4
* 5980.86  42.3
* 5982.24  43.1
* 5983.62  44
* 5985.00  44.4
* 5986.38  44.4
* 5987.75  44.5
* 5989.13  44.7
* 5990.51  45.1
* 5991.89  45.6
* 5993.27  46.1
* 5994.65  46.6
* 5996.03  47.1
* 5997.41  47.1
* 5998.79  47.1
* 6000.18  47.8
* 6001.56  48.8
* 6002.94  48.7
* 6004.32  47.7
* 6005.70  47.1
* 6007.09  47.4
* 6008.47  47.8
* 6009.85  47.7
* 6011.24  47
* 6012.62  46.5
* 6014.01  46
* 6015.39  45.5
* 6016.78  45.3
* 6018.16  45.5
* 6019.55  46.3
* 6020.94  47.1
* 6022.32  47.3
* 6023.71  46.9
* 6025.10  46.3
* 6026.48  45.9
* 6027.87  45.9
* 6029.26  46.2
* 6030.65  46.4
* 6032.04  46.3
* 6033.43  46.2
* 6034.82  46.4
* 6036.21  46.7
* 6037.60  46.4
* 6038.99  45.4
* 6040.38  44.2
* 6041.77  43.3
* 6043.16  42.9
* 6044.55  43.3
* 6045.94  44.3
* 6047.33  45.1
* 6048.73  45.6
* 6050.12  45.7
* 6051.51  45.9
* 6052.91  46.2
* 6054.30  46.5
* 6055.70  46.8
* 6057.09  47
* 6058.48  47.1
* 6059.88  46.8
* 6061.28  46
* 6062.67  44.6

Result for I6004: -1.2 angstrom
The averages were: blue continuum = 45.4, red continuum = 44.6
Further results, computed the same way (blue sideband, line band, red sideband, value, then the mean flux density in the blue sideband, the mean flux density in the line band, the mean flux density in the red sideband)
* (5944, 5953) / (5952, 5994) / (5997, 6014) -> 1.65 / 46.1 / 44.9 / 47.5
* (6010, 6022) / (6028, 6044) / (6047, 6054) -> 0.17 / 46.2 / 45.5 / 45.8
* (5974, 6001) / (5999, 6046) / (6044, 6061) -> -0.87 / 45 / 46.3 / 45.9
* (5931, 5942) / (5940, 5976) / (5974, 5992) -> -0.35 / 46.8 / 45.9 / 44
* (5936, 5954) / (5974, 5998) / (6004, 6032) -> 1.05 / 46.9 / 44.6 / 46.6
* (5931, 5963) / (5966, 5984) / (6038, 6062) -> 1.08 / 46.6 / 43.5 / 45.4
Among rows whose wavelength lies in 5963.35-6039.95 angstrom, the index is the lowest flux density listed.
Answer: 41.9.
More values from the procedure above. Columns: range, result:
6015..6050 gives 42.9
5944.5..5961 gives 45.3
